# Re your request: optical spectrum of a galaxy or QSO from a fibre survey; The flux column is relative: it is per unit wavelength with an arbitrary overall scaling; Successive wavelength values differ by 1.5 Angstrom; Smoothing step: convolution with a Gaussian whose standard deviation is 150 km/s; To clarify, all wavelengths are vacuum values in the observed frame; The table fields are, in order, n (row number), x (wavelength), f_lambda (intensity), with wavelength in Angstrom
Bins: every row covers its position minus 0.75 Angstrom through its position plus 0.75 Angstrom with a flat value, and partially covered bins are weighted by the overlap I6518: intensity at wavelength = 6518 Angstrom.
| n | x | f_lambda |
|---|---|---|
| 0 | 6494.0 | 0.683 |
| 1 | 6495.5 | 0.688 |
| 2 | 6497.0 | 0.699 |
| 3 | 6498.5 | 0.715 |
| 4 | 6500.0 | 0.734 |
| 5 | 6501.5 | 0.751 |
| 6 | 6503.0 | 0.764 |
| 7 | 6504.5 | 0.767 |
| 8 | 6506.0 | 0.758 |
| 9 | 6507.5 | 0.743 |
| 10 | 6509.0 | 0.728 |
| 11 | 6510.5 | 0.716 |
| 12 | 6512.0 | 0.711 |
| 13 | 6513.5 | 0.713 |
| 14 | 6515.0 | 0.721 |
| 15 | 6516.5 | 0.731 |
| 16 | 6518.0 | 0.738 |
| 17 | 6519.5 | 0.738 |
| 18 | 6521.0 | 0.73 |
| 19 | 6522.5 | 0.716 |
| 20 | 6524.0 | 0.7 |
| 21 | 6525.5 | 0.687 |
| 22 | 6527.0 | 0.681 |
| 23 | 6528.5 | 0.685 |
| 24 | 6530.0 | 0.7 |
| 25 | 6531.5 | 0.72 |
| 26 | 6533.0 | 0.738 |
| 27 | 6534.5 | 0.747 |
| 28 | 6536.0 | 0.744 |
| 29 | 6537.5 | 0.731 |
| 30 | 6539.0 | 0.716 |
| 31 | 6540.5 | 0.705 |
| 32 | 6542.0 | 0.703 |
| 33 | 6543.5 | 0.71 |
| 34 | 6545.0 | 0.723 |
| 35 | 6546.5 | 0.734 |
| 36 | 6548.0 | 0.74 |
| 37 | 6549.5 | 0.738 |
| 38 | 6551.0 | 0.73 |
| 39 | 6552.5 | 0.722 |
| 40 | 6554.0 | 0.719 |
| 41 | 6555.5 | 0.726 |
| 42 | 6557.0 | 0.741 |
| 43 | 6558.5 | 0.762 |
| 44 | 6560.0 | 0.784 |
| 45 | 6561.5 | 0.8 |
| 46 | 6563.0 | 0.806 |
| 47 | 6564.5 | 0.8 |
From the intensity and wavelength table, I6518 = 0.738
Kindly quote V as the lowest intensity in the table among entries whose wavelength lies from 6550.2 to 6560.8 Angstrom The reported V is 0.719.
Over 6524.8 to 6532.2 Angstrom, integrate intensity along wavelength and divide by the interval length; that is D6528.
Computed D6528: 0.694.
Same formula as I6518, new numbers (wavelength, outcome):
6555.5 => 0.726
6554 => 0.719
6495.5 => 0.688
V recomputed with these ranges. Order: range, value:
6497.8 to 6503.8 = 0.715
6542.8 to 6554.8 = 0.71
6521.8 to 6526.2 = 0.687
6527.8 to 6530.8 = 0.685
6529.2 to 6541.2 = 0.7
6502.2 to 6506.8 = 0.758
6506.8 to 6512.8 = 0.711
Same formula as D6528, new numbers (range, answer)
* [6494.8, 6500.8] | 0.71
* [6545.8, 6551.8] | 0.735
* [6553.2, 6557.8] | 0.729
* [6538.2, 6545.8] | 0.712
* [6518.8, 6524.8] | 0.721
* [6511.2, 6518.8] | 0.723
